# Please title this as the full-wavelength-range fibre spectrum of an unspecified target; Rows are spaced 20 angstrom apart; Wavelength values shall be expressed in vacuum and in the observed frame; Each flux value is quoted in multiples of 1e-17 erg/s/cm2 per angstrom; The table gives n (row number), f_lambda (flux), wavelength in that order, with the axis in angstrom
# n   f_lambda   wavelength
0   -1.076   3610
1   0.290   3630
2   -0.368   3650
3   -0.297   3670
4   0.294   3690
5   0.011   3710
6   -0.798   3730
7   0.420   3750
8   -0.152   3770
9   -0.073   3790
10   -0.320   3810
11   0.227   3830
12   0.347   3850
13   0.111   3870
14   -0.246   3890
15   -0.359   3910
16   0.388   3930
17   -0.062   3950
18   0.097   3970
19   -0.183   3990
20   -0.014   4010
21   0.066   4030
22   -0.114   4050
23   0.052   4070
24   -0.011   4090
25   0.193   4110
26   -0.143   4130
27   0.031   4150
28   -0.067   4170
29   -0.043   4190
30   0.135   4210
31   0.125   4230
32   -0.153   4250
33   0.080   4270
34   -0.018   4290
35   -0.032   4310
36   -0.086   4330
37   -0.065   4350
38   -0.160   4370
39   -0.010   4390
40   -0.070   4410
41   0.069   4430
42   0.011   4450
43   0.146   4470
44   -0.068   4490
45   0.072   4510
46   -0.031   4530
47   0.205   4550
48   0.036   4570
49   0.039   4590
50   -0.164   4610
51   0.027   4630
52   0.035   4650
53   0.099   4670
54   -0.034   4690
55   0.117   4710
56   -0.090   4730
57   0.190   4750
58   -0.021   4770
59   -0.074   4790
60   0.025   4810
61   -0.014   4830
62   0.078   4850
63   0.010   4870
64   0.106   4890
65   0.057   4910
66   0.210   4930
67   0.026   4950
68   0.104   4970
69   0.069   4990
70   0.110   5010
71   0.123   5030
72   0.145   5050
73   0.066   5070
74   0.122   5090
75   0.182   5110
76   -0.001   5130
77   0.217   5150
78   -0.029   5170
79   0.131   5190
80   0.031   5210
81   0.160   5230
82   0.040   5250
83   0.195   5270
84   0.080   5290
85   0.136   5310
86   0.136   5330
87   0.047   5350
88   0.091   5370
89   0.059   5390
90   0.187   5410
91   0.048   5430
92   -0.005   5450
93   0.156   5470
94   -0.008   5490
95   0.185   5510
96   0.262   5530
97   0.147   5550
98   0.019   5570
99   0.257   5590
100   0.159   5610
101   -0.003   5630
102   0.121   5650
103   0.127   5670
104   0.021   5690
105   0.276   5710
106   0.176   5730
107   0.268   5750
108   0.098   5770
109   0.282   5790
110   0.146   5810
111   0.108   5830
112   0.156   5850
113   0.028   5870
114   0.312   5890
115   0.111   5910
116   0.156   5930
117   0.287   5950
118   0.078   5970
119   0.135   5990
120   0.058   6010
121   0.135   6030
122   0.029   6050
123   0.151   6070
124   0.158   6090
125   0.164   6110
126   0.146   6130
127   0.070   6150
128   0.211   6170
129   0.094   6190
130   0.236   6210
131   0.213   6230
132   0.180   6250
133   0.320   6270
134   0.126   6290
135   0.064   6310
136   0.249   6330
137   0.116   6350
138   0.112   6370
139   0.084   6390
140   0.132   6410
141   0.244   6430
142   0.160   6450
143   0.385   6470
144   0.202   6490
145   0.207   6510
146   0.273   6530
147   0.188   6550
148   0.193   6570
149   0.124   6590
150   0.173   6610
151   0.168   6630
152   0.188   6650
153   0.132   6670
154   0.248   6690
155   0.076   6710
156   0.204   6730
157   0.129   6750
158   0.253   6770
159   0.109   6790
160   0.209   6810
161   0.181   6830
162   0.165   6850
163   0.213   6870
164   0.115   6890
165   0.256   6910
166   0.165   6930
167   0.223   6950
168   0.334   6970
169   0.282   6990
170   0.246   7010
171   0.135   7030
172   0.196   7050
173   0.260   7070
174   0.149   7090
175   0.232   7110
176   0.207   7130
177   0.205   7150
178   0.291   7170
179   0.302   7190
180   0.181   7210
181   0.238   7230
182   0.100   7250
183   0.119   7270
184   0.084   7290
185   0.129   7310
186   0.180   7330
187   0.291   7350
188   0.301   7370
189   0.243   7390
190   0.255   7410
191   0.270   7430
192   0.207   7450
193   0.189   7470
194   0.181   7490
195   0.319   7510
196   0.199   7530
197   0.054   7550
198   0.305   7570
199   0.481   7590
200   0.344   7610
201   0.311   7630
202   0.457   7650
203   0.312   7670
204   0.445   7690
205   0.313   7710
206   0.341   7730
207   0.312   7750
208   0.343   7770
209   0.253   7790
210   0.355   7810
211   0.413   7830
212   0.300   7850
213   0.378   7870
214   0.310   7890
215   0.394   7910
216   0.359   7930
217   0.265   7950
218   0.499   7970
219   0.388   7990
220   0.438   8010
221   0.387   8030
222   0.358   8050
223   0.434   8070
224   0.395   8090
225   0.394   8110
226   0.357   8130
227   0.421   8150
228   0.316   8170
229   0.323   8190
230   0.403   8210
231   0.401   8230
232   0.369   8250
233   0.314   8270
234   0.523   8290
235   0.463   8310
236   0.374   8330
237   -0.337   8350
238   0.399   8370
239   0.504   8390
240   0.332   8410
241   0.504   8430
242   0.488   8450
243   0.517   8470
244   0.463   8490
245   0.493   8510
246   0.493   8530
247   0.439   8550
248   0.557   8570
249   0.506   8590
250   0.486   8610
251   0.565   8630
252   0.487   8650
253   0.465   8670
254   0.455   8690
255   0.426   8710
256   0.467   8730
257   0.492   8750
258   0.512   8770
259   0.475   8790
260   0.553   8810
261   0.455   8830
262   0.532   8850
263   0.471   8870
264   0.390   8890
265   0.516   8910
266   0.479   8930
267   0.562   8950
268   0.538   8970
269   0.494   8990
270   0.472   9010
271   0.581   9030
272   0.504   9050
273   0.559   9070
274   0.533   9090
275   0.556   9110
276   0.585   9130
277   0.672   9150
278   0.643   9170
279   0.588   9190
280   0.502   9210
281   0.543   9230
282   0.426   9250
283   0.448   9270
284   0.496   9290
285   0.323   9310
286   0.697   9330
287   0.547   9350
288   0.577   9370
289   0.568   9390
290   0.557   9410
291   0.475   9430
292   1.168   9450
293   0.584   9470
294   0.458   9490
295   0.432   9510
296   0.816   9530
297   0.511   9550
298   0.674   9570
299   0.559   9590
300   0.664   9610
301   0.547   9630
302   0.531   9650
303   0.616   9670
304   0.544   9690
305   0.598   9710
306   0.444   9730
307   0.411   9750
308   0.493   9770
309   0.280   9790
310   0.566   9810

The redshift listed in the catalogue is 0.902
